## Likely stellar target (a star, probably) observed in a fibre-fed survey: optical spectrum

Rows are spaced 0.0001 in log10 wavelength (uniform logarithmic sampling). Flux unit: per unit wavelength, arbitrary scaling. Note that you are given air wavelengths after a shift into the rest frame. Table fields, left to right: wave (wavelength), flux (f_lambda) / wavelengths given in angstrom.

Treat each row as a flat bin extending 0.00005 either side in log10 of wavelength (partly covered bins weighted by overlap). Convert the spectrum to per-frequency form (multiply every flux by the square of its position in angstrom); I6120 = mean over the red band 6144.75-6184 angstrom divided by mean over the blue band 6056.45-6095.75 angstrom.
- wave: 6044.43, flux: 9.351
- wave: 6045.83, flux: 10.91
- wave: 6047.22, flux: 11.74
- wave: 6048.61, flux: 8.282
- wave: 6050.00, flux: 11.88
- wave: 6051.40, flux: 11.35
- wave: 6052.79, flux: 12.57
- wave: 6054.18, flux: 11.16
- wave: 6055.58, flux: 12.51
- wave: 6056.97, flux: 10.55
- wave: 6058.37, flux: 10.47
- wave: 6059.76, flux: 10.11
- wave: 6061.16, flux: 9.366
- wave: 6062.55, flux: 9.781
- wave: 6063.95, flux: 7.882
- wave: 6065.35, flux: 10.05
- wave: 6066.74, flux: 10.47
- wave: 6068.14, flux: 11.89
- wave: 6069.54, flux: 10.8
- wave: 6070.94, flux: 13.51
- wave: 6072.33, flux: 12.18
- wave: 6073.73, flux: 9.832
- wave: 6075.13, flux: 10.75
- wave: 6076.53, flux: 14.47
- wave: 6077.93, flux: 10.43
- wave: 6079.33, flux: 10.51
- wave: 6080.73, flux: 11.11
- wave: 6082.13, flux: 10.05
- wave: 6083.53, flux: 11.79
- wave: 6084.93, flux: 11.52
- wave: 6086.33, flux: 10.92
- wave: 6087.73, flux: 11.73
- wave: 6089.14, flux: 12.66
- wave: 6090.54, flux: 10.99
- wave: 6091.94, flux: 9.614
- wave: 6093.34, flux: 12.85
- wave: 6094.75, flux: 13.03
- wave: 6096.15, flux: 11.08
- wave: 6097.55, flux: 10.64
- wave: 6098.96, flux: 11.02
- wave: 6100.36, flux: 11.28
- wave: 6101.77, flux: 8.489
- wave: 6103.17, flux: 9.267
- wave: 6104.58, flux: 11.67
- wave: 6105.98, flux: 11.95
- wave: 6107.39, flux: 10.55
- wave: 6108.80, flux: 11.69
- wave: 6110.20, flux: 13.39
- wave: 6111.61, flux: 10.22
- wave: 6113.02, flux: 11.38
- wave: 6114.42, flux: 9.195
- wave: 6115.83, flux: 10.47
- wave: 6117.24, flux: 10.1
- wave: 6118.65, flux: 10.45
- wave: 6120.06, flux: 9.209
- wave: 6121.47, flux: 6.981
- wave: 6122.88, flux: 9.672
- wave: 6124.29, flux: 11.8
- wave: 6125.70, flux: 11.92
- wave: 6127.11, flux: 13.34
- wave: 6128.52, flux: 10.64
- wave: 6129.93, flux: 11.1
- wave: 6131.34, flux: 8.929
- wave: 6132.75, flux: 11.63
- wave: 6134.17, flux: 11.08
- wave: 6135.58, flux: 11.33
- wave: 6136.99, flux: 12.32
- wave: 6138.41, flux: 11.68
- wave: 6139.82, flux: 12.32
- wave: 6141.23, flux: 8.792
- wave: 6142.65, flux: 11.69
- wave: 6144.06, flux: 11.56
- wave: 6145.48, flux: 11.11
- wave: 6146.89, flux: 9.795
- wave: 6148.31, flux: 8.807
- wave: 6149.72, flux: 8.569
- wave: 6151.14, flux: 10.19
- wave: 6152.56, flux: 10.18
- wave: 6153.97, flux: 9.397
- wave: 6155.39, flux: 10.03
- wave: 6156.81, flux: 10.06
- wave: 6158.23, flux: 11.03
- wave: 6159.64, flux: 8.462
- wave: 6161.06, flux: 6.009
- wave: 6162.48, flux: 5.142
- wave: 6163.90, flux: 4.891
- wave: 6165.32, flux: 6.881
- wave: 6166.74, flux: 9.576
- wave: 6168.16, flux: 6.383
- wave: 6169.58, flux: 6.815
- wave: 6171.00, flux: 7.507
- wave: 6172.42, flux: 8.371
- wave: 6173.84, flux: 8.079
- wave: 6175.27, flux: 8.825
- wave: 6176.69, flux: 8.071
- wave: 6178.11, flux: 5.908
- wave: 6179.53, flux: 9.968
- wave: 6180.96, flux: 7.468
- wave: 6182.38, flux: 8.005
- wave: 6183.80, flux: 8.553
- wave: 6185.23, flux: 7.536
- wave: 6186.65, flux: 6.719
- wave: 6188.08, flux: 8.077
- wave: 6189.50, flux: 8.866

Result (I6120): 0.78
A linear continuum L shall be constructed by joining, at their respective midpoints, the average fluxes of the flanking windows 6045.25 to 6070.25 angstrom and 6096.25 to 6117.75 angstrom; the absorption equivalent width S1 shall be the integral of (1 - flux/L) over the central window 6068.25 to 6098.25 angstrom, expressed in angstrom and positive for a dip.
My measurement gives -2.1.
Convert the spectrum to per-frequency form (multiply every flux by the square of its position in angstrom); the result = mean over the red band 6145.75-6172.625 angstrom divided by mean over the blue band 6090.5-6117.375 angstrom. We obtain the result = 0.78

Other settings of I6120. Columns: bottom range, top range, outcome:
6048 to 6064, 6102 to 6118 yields 1.04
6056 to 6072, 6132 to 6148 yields 1.09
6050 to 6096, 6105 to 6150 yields 0.98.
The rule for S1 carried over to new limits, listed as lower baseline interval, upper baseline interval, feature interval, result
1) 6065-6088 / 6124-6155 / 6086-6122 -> 0.90 angstrom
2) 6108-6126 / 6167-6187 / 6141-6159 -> -2.26 angstrom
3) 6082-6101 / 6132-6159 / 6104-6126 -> 0.85 angstrom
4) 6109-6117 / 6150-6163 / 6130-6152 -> -2.22 angstrom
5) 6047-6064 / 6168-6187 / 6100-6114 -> -2.23 angstrom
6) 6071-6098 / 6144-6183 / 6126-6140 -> -2.69 angstrom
